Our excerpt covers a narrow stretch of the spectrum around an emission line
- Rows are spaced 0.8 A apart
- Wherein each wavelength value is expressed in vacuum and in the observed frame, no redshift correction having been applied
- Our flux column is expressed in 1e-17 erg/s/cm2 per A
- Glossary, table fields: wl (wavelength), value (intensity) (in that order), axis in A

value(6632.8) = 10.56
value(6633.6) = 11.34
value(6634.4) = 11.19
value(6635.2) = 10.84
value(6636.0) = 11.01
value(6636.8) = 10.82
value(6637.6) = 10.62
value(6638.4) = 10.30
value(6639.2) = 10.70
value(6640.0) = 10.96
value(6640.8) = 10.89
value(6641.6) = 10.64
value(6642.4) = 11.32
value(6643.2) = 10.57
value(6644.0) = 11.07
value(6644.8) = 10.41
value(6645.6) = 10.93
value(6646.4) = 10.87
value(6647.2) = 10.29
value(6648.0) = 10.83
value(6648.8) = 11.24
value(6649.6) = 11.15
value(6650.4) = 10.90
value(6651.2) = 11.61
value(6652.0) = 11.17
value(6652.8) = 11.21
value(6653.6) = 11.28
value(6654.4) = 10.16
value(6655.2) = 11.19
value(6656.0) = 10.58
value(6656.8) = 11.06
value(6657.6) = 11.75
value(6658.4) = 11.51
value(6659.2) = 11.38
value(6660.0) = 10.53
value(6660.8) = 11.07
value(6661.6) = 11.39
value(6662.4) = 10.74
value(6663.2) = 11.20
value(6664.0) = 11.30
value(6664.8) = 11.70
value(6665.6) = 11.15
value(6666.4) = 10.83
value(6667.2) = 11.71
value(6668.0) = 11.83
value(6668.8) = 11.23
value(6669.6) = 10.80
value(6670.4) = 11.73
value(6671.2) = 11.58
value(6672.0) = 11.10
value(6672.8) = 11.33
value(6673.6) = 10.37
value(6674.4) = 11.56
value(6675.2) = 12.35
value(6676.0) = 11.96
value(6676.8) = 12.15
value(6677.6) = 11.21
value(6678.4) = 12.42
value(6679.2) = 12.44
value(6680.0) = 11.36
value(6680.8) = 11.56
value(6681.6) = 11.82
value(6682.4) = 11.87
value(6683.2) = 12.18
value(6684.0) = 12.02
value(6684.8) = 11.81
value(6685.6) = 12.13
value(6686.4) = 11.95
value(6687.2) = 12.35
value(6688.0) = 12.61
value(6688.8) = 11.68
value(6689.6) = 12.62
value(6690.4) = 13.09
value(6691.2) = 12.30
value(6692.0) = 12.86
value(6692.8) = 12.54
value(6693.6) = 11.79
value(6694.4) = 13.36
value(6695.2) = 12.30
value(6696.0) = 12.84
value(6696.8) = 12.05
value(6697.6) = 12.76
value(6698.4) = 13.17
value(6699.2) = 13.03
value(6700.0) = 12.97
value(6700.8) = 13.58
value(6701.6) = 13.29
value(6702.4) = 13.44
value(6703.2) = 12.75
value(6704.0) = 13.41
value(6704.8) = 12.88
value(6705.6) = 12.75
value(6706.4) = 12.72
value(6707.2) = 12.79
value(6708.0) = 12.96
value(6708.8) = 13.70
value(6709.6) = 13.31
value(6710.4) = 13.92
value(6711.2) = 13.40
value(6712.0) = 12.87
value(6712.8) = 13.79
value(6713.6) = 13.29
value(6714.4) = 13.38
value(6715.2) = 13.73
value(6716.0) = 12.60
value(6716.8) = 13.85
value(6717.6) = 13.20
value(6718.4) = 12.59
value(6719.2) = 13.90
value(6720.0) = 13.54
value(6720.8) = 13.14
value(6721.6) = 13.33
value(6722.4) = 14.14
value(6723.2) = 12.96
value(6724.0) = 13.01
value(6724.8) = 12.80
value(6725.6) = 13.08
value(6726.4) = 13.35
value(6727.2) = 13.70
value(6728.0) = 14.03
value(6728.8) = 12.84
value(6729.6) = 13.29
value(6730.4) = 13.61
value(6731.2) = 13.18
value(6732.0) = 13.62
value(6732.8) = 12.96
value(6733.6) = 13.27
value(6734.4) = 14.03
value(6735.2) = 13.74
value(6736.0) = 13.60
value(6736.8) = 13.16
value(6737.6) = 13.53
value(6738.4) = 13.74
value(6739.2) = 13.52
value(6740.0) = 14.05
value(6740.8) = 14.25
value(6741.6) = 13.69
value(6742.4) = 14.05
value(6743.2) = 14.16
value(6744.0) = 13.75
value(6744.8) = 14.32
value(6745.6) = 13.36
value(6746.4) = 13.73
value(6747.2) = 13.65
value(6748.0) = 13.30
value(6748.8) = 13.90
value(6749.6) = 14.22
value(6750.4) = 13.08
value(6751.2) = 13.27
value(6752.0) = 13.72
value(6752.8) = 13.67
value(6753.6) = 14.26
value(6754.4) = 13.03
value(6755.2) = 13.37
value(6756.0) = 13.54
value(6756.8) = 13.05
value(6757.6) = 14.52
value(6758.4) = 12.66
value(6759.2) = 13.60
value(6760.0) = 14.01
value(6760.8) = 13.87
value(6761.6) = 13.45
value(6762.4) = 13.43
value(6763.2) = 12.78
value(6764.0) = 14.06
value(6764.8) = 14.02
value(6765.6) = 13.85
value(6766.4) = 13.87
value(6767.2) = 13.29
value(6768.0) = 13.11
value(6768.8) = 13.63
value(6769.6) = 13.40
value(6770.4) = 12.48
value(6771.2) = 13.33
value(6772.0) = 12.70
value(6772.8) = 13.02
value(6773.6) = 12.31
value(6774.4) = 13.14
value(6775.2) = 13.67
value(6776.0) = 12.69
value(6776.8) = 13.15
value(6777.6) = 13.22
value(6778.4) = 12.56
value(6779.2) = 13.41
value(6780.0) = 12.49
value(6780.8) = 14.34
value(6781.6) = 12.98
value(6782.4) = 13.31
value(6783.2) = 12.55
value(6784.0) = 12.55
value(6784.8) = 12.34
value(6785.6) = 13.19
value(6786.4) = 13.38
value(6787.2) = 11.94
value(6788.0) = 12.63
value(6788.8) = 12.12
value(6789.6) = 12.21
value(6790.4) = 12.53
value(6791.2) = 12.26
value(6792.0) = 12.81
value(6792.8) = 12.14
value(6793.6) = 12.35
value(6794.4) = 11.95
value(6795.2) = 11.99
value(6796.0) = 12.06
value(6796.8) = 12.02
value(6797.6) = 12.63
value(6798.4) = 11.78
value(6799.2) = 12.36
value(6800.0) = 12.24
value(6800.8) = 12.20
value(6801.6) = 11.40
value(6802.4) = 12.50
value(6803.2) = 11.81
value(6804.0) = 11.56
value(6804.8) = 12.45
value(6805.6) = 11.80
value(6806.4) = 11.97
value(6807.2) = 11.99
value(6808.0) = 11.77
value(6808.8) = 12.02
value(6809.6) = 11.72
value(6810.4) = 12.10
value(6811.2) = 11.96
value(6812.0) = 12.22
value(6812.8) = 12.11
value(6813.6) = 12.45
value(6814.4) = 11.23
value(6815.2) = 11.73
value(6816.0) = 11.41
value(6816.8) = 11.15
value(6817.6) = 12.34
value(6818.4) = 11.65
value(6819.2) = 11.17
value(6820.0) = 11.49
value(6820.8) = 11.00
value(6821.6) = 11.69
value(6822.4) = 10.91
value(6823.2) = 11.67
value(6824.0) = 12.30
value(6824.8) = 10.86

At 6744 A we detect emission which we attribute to Mg II 2798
